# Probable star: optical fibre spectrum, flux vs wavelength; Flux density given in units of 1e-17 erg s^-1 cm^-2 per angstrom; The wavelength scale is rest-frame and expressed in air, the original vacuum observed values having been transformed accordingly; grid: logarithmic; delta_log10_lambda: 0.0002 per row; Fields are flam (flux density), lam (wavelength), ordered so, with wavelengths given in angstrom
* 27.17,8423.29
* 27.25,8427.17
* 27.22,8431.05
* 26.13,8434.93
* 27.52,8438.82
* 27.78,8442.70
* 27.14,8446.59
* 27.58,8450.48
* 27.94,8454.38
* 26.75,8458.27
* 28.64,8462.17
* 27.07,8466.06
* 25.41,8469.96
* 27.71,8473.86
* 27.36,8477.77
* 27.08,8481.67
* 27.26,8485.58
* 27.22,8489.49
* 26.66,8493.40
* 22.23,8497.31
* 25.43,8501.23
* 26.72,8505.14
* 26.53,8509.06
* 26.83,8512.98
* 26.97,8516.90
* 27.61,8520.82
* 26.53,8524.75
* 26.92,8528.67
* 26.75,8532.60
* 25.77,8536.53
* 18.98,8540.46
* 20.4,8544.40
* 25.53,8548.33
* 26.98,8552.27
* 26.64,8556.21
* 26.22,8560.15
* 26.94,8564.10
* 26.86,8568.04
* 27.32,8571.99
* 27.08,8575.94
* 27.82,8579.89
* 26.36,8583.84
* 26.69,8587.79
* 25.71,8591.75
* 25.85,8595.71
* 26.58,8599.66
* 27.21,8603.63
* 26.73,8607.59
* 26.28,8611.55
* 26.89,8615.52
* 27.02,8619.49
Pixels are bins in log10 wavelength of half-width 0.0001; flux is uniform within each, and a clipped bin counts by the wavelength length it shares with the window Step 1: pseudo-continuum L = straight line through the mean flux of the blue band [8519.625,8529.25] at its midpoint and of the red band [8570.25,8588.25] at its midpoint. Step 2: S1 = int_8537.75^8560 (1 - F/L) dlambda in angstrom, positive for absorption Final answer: 2.5 angstrom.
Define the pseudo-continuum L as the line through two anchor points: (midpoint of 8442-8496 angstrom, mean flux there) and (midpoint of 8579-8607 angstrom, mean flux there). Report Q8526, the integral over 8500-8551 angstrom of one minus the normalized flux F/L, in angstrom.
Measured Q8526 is 2.7 angstrom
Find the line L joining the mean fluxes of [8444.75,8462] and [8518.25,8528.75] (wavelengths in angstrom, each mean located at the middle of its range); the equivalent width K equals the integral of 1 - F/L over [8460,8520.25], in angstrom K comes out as 1.4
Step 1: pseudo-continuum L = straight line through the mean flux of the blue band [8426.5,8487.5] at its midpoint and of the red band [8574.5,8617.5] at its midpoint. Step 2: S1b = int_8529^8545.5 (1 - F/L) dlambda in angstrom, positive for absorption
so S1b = 2.1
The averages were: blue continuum 27.2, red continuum 26.7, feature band 23.5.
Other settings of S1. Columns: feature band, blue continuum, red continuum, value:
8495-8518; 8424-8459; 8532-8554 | -0.6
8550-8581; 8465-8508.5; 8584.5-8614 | -0.6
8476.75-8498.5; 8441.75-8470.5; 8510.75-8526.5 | 0.6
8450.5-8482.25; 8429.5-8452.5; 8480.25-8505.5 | -0.8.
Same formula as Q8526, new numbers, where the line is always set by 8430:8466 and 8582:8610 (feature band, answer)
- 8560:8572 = -0.1 angstrom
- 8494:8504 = 1.0 angstrom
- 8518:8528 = 0.0 angstrom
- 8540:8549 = 1.8 angstrom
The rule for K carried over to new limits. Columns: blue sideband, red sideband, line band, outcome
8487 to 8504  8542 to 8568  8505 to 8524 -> -1.07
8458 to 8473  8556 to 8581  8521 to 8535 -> 0.10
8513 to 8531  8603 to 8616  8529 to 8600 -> 2.77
